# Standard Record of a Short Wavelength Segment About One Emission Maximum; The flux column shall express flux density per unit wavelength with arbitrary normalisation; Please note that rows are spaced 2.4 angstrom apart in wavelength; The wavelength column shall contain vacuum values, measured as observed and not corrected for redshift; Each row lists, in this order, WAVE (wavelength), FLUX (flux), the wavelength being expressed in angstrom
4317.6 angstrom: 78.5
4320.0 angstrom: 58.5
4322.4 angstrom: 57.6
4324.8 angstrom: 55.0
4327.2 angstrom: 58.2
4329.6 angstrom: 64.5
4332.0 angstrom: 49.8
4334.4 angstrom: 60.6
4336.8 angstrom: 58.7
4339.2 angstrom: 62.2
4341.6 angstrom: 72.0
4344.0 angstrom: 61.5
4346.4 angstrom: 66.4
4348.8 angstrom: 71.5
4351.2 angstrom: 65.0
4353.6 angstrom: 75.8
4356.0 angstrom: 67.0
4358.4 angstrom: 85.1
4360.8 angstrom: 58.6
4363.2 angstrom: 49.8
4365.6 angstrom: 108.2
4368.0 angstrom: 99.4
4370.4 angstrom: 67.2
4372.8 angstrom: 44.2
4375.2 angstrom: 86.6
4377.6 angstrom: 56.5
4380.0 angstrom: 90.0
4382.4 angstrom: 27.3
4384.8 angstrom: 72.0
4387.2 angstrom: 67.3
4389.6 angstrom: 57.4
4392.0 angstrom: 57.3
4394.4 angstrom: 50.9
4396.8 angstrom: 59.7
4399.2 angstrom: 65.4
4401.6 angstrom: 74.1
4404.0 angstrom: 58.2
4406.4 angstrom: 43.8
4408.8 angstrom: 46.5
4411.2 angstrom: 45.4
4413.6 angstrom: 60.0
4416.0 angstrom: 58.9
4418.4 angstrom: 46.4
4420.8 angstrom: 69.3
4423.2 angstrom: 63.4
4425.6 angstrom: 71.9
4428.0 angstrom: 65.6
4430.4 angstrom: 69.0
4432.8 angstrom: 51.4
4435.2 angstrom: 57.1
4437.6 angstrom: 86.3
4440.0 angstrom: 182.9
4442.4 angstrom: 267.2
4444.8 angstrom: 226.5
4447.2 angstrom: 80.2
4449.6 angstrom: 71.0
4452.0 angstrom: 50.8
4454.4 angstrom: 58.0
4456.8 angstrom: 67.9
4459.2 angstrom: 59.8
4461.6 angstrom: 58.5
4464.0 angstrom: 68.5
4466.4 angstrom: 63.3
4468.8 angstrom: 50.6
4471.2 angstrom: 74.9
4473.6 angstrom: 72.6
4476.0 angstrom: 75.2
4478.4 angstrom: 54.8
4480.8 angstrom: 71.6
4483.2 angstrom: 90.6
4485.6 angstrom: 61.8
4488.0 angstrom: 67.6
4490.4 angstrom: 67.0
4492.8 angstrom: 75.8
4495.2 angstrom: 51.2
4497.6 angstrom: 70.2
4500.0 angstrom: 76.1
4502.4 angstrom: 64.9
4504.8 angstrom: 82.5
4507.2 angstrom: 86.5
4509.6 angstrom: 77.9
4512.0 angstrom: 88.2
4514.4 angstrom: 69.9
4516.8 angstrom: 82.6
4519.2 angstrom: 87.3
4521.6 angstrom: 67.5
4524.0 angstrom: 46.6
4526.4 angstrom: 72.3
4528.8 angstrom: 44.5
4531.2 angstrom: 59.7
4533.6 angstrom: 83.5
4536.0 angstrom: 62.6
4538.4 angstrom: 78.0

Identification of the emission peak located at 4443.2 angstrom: [O II] 3727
